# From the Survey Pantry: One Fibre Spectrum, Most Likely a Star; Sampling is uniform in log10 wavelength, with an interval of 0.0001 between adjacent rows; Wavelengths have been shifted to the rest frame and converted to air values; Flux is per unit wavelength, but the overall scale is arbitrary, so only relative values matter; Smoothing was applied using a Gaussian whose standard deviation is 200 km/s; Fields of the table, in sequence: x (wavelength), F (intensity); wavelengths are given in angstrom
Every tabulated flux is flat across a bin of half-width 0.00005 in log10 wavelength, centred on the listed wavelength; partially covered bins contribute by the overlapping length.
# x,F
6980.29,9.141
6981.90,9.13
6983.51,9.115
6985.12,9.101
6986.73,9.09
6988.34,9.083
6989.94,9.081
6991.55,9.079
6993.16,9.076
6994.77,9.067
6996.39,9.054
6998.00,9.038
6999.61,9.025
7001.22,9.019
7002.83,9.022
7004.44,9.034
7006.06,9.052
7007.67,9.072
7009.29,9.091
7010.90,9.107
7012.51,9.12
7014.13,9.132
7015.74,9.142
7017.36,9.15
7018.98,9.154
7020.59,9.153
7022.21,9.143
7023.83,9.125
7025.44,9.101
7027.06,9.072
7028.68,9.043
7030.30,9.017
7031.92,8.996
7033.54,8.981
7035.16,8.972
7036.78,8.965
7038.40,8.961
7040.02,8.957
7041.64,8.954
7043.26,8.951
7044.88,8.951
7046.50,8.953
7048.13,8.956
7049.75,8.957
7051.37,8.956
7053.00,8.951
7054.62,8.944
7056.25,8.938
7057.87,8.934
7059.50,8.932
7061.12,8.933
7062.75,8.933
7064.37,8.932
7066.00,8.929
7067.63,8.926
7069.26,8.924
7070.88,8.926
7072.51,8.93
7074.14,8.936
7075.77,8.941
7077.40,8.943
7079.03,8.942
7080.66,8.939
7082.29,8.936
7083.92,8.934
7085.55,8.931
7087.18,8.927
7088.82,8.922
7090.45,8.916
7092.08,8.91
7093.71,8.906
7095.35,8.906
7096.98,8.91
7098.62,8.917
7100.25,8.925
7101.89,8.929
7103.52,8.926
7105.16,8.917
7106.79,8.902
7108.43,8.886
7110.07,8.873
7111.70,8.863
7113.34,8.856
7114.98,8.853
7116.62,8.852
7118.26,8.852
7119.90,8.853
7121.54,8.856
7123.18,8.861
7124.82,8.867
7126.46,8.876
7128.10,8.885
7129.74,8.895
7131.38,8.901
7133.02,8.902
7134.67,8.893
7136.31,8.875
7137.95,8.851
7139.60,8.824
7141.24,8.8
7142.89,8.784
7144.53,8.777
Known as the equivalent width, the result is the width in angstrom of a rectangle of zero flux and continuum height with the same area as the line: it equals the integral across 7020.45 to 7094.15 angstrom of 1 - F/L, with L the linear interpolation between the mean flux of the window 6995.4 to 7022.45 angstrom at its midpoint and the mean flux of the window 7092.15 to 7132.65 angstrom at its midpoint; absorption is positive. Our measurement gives 0.2 angstrom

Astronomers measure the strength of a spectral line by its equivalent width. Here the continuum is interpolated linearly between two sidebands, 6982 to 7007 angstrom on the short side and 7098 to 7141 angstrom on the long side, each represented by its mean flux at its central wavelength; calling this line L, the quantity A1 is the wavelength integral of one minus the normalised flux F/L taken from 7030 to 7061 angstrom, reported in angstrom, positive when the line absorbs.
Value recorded 0.1 angstrom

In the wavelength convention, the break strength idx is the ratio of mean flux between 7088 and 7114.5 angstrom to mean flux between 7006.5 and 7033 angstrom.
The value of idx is 1.0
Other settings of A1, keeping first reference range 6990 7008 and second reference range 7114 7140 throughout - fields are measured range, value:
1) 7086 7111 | 0.0 angstrom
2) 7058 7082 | 0.0 angstrom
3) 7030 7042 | 0.0 angstrom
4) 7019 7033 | -0.1 angstrom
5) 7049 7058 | 0.0 angstrom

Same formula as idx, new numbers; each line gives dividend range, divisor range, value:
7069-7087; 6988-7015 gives 0.99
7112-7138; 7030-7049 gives 0.99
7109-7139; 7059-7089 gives 0.99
